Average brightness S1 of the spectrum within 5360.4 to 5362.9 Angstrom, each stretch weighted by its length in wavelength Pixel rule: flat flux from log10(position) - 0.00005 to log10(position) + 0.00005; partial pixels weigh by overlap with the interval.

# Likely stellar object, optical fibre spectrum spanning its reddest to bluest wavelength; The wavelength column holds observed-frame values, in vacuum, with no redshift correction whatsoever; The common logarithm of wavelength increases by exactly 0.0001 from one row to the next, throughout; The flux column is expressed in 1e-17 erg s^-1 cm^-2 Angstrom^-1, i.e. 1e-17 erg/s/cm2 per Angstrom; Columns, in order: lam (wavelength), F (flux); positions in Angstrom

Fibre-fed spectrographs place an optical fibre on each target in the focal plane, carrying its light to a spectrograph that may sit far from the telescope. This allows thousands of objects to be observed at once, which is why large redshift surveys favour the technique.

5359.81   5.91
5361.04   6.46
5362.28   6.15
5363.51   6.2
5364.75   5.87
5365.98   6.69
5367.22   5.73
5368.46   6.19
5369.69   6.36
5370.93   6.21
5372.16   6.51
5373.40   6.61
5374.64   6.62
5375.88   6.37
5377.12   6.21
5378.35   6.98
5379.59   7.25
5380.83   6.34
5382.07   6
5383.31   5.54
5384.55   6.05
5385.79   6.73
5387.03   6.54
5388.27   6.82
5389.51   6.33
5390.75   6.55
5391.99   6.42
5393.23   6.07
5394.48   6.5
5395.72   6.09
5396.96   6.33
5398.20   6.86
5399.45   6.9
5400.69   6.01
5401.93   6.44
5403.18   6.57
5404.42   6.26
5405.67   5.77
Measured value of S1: 6.31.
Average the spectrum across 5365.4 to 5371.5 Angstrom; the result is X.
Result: 6.23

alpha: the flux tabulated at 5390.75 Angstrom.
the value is 6.55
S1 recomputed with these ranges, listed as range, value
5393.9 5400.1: 6.54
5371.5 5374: 6.56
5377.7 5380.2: 7.12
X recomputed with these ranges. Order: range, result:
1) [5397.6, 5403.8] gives 6.55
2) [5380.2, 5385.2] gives 5.99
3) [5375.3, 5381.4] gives 6.64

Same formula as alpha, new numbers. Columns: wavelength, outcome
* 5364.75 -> 5.87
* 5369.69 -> 6.36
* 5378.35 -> 6.98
